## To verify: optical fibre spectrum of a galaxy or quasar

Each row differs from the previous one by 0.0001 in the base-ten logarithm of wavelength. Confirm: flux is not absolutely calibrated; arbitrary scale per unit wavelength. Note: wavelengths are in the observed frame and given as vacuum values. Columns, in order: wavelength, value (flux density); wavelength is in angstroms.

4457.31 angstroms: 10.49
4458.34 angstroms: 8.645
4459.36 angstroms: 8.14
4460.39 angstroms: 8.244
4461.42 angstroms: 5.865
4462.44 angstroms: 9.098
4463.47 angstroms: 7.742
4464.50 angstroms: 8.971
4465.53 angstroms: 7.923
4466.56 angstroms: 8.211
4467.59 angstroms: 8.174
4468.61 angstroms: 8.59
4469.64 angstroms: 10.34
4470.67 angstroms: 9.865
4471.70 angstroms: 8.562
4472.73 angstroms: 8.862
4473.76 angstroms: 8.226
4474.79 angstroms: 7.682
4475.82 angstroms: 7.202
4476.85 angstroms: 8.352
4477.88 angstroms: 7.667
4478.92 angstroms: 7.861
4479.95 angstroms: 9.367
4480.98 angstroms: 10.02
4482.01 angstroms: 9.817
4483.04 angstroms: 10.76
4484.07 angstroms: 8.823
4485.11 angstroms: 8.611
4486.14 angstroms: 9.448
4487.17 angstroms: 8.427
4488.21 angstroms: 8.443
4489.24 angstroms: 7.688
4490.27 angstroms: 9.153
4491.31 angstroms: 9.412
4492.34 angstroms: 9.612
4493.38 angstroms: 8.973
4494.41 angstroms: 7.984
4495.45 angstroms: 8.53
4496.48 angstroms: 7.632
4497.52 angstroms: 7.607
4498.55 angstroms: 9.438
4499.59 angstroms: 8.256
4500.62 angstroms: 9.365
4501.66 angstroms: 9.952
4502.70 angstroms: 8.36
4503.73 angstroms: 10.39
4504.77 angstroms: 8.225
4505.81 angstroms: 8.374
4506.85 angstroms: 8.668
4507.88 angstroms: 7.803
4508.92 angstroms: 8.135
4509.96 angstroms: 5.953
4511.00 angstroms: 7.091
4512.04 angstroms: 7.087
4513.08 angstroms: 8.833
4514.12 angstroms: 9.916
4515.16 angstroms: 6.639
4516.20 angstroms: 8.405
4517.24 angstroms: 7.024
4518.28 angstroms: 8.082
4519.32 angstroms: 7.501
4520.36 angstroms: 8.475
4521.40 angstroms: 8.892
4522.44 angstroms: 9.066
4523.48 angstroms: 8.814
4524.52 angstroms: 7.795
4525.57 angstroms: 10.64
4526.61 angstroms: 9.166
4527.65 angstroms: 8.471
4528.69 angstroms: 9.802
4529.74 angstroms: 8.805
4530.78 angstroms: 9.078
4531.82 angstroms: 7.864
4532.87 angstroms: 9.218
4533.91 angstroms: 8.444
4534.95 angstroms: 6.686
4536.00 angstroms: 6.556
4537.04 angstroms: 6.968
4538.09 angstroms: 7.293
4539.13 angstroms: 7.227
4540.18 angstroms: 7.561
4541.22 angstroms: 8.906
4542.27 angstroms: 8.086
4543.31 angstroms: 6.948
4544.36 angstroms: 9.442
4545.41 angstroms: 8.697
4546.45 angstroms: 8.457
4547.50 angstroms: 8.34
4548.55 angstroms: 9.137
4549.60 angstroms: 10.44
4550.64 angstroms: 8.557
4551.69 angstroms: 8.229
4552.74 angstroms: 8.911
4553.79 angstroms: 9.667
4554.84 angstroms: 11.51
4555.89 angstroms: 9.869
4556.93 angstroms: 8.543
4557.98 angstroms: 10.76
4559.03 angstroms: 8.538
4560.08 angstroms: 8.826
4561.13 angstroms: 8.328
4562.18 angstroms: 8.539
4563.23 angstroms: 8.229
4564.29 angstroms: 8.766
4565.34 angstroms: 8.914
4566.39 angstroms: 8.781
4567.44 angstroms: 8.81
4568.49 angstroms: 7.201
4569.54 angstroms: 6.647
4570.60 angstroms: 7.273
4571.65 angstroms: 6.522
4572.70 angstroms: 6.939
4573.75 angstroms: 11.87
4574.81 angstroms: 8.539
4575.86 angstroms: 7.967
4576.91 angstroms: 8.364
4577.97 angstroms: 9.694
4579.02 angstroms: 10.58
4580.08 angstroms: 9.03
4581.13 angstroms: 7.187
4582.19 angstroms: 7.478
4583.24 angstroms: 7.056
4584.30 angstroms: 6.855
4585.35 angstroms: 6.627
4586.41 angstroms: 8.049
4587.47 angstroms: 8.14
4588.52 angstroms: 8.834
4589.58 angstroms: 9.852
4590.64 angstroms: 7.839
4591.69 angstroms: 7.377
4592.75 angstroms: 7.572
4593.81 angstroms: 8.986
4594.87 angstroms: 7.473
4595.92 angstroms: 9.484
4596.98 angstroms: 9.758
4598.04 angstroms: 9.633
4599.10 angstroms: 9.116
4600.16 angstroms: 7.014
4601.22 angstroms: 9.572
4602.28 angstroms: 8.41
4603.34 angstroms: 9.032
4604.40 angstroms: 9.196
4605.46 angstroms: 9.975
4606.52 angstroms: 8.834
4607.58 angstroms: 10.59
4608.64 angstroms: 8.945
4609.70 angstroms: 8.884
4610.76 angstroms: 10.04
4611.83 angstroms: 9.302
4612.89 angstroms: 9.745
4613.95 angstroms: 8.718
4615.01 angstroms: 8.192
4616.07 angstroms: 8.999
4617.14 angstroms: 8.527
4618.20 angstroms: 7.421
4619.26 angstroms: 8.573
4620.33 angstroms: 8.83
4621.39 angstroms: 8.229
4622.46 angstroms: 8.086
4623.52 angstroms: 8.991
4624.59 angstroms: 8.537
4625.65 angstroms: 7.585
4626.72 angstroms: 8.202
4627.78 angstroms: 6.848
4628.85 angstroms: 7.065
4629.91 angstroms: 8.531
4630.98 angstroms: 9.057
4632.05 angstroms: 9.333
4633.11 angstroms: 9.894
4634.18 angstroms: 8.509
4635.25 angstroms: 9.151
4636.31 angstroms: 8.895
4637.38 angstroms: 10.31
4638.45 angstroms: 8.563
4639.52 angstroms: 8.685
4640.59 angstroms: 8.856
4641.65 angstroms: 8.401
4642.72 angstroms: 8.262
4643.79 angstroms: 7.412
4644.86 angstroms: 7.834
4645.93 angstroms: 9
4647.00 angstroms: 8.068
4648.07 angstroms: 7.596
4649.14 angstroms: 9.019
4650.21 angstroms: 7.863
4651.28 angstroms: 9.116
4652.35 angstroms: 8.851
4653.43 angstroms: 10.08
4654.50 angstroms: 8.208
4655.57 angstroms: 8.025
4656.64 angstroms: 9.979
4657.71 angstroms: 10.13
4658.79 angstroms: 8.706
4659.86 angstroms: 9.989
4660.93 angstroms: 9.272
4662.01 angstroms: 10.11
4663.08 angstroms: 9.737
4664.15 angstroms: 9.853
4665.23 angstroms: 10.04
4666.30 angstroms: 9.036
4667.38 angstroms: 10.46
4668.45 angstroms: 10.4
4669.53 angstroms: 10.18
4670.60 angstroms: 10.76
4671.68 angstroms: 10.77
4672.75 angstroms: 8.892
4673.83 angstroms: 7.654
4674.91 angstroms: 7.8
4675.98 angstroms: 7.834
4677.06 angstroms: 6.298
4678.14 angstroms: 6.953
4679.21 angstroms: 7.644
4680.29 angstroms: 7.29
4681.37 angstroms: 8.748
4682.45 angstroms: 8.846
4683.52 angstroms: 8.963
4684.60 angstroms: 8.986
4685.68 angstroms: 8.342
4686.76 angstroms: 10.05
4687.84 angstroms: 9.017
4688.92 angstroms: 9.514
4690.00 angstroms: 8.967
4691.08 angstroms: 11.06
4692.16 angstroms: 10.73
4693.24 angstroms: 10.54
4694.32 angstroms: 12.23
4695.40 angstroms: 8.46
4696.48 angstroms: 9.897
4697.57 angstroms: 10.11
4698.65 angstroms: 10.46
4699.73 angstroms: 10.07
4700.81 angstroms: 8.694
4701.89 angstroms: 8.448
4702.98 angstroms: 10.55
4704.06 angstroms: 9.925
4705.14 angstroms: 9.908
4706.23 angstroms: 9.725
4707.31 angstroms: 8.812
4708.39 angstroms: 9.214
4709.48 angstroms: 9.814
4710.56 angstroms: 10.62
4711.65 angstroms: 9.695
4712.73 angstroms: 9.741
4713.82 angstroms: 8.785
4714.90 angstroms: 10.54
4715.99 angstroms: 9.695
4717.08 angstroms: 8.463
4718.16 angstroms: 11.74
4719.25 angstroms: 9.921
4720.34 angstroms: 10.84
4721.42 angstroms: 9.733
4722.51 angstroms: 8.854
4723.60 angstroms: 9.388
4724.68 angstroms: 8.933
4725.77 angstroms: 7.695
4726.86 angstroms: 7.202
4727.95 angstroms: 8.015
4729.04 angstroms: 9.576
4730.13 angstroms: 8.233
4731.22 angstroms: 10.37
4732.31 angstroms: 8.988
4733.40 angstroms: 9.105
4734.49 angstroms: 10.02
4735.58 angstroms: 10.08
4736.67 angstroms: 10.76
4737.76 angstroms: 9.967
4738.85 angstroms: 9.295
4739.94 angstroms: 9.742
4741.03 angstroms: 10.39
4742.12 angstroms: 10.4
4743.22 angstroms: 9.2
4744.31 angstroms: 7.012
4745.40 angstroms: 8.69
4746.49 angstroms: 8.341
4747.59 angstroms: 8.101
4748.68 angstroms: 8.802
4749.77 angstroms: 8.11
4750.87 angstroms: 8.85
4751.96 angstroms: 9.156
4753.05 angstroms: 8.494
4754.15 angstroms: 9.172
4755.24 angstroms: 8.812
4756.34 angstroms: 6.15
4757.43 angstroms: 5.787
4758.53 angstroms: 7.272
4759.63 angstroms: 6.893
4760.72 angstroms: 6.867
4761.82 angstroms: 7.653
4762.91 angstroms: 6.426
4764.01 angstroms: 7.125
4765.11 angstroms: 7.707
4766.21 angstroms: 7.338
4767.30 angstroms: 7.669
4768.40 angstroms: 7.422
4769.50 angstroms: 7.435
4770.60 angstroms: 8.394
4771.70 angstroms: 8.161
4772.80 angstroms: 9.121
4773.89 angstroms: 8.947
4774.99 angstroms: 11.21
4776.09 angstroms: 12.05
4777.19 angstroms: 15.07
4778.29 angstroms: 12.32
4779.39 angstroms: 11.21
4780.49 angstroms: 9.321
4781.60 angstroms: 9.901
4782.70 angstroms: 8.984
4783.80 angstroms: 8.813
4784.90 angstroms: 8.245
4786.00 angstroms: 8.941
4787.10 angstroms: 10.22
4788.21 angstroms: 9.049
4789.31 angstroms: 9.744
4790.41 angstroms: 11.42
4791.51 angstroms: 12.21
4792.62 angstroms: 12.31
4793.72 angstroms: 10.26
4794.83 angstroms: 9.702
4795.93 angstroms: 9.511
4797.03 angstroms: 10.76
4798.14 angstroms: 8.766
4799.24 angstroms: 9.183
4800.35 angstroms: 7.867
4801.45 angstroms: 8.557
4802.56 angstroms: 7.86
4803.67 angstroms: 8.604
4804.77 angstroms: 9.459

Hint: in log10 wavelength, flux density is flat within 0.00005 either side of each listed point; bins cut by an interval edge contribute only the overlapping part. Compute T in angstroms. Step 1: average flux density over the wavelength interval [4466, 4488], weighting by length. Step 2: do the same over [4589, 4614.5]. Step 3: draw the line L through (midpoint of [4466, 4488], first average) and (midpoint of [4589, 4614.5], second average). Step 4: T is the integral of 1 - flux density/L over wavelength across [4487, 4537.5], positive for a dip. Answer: 2.5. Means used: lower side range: 8.8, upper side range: 8.97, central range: 8.4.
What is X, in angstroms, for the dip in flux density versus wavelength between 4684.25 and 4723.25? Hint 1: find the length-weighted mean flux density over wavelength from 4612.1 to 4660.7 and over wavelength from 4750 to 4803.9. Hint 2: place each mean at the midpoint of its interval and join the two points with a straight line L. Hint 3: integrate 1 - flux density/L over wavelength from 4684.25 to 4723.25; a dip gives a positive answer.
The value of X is -4.18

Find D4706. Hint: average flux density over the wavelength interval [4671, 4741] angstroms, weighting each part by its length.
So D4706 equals 9.34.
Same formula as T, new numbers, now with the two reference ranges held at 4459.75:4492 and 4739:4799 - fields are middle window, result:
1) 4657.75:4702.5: -1.92 angstroms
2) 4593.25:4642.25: 0.23 angstroms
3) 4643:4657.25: 0.56 angstroms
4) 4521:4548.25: 1.13 angstroms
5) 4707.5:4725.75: -1.37 angstroms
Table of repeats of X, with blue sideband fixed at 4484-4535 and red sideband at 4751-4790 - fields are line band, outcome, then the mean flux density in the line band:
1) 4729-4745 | -1.4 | 9.53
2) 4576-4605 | 0.5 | 8.45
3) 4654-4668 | -1.4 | 9.52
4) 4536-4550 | 0.6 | 8.19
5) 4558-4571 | 0.3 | 8.34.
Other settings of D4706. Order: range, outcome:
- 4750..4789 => 8.75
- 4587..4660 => 8.73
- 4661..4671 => 10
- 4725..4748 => 9.1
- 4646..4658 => 8.79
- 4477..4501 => 8.81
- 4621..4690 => 8.8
